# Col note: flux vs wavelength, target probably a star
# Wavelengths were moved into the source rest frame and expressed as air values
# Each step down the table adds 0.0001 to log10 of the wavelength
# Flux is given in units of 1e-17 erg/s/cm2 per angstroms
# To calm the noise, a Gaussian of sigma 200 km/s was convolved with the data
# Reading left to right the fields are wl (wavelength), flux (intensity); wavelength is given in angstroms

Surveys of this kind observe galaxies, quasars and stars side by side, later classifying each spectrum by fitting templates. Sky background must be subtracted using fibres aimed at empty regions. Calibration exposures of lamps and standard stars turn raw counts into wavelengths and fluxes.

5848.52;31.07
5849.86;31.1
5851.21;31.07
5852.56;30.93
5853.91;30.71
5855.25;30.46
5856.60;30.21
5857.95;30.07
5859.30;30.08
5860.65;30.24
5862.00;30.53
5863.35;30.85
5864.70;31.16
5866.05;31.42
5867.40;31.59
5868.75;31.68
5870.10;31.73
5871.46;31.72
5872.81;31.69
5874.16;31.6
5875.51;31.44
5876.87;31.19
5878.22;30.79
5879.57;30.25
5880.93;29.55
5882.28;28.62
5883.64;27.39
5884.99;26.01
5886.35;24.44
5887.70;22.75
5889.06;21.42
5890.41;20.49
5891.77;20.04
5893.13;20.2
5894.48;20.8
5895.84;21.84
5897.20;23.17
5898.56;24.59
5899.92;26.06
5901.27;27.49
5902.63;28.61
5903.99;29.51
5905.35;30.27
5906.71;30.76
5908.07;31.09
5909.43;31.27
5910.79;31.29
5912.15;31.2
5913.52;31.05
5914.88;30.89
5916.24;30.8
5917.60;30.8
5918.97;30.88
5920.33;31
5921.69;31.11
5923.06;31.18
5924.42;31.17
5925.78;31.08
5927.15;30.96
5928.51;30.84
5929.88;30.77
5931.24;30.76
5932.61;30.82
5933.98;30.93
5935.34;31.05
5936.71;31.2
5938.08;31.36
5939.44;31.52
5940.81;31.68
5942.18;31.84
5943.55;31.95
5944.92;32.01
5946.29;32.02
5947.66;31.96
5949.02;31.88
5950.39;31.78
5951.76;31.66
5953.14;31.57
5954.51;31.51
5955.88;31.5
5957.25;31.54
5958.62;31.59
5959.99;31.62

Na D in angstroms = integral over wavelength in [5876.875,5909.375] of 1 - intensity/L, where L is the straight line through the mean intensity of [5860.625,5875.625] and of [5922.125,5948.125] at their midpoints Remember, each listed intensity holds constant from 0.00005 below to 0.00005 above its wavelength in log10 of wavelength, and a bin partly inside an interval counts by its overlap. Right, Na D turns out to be 5.40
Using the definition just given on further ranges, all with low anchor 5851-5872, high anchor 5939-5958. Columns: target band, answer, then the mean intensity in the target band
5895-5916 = 1.83 angstroms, 28.6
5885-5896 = 3.32 angstroms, 21.8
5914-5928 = 0.22 angstroms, 31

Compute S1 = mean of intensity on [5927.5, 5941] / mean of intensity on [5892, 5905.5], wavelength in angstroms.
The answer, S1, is 1.2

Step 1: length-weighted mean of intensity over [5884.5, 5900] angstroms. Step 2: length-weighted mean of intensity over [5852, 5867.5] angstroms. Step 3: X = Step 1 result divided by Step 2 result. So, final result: 0.73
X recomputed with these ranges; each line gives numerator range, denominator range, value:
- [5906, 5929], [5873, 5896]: 1.19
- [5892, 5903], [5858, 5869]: 0.77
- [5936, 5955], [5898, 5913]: 1.08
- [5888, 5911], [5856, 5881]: 0.83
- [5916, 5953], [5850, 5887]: 1.03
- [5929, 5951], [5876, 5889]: 1.14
